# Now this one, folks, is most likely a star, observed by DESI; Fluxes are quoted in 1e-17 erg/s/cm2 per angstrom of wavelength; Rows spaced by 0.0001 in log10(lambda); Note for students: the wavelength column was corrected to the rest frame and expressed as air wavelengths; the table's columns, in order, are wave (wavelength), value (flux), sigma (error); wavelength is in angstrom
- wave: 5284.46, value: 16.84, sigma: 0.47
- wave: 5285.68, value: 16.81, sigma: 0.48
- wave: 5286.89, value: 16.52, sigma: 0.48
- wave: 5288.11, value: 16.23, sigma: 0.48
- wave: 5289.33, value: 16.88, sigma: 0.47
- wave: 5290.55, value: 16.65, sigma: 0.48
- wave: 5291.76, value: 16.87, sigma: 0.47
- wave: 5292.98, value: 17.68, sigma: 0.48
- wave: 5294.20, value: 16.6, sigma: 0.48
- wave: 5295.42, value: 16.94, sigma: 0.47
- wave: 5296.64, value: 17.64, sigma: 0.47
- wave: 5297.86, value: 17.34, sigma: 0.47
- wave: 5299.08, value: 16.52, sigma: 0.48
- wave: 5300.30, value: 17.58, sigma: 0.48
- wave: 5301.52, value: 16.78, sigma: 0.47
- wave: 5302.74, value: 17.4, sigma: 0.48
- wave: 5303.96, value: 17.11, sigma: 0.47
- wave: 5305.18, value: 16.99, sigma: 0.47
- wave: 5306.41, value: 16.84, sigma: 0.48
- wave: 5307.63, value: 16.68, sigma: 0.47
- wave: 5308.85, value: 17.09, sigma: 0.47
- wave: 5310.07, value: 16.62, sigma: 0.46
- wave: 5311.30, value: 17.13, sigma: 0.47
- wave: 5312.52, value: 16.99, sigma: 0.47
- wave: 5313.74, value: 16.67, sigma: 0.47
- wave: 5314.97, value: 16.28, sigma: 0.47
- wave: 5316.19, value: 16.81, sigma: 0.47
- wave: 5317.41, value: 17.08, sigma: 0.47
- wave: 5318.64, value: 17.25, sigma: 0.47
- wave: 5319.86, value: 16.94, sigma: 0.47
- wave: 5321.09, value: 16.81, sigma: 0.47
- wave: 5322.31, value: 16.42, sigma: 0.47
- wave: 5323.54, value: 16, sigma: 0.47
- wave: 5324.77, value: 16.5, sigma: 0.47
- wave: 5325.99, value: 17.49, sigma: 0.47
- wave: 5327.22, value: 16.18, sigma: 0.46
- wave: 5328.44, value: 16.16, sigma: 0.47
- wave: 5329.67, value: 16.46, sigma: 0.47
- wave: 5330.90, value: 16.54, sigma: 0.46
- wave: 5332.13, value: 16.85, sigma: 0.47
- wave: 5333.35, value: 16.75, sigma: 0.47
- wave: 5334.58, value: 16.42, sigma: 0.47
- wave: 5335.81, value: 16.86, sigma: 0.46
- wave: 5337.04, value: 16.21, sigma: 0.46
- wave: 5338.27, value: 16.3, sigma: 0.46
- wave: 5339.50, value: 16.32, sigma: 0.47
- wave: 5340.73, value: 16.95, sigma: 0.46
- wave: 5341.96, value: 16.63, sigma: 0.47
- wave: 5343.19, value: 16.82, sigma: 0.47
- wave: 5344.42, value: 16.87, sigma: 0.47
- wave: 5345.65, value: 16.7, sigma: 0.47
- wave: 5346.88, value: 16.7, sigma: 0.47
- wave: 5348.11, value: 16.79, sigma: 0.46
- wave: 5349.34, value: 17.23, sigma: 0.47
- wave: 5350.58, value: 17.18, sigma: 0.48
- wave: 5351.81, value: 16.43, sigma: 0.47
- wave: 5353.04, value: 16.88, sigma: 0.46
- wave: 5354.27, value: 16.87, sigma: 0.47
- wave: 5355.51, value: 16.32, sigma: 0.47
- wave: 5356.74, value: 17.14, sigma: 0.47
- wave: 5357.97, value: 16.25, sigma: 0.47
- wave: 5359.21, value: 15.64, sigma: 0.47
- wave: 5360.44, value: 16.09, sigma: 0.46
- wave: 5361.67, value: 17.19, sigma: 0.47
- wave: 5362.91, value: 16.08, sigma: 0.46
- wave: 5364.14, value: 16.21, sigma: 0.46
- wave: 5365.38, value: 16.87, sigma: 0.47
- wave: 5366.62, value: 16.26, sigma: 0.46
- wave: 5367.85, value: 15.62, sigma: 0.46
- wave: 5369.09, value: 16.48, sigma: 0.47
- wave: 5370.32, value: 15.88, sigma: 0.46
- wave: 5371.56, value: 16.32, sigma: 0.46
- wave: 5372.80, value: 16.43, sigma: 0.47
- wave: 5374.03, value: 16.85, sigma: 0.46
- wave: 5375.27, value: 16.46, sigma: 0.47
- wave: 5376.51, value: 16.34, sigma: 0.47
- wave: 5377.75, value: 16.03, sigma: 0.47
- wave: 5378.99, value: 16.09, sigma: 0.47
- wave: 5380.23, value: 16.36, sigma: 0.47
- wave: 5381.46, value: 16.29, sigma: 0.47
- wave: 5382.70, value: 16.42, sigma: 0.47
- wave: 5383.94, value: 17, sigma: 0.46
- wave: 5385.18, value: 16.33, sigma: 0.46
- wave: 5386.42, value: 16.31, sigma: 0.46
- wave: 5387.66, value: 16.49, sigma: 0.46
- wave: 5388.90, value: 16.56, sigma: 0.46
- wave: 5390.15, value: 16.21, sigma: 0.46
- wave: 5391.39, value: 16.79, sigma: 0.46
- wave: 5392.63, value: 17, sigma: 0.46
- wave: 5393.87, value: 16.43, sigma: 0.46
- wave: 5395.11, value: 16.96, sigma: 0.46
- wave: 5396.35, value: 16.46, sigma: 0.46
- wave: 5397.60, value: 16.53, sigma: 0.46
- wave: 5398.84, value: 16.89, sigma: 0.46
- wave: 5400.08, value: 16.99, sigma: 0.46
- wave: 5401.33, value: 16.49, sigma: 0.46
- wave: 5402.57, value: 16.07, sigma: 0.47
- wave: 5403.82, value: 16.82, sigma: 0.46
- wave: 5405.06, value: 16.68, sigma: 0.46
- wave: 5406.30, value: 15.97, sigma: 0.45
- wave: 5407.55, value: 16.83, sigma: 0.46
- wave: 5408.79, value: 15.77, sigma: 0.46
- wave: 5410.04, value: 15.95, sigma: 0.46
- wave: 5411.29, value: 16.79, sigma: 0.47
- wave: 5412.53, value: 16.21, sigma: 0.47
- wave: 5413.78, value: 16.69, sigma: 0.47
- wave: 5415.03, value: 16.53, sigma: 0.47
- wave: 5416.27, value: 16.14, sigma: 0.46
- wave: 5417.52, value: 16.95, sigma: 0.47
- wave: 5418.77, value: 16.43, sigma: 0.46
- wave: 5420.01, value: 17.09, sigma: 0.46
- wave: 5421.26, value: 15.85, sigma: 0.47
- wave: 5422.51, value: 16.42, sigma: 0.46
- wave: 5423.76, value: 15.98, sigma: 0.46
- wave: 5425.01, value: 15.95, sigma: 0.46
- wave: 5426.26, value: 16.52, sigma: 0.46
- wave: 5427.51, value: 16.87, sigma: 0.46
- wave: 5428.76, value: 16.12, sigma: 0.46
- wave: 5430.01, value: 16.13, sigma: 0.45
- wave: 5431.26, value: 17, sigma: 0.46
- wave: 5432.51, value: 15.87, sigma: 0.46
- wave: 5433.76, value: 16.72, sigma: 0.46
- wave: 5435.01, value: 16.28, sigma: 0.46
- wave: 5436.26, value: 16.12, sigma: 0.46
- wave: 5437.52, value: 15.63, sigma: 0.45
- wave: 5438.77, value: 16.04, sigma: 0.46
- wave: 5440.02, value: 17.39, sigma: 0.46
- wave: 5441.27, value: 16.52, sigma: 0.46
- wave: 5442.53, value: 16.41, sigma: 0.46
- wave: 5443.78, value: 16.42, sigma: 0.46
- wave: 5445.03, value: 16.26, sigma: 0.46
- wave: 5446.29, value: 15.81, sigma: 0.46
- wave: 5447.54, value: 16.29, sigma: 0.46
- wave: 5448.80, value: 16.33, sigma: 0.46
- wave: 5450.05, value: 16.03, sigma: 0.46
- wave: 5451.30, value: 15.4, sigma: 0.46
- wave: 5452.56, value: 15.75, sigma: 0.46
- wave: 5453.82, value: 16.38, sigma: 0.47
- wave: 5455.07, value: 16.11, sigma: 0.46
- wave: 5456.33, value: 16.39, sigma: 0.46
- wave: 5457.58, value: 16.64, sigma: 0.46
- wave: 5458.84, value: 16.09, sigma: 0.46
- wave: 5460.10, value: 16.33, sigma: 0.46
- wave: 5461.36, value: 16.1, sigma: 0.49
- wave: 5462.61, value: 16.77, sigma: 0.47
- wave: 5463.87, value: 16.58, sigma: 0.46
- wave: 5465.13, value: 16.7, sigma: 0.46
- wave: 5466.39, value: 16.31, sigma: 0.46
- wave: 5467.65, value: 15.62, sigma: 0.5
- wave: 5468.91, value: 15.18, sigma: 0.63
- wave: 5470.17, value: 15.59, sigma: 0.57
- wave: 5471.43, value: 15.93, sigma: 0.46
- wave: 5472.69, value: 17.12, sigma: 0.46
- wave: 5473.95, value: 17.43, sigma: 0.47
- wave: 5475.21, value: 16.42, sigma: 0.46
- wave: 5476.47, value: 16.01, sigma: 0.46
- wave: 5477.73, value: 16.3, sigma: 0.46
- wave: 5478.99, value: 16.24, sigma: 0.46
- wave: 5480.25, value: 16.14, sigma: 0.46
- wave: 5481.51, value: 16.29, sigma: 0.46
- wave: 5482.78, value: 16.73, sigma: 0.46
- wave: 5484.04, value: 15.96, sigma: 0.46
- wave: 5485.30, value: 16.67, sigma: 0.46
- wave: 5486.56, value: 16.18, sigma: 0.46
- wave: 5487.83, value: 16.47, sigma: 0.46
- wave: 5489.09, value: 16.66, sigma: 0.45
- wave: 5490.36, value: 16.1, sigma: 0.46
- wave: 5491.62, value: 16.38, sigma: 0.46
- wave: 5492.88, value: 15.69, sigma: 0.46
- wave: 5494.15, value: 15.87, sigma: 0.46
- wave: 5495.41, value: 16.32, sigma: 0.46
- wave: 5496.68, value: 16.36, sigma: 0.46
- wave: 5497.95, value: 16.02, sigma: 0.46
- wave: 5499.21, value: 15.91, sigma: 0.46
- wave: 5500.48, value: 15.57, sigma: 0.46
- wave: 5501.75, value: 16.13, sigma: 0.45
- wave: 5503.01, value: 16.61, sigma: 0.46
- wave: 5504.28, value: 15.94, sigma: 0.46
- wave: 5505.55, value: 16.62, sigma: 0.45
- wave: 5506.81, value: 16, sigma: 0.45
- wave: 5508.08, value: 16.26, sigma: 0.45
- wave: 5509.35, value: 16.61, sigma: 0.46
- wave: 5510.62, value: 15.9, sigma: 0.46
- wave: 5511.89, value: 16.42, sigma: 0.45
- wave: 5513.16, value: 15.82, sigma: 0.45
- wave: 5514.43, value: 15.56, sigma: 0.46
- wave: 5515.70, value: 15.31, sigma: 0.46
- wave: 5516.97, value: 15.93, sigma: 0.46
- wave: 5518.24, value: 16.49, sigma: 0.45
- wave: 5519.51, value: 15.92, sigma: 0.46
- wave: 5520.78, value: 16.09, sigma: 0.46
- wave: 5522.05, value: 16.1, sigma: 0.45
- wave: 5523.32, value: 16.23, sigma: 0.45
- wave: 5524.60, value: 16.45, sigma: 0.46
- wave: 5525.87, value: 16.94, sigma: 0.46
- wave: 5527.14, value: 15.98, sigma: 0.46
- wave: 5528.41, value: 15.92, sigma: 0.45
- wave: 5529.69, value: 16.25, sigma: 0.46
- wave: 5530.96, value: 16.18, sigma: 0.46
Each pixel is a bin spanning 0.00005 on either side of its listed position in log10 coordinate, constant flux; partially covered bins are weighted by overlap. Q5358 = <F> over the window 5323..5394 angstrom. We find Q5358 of 16.5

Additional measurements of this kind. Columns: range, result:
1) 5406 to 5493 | 16.3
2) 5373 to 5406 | 16.5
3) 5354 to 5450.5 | 16.4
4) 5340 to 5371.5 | 16.6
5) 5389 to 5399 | 16.6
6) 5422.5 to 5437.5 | 16.3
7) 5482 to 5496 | 16.3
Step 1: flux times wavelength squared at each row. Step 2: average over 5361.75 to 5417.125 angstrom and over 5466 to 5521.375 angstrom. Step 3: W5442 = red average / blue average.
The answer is 1.02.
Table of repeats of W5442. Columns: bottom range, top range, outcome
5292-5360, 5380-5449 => 1.01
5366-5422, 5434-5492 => 1.01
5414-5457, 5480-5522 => 1.01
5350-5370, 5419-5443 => 1.02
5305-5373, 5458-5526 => 1.03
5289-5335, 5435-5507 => 1.02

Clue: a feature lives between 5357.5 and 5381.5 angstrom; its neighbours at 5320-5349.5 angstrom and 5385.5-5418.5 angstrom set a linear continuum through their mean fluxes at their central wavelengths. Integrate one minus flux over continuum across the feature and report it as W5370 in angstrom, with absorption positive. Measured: 0.40 angstrom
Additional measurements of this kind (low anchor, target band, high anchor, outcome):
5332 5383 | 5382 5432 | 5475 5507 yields -0.3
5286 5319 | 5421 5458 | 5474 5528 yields 0.4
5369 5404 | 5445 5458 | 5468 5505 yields 0.2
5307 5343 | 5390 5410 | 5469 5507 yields -0.1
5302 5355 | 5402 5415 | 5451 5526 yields 0.1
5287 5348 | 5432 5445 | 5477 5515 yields 0.0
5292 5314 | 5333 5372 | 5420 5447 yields 0.5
